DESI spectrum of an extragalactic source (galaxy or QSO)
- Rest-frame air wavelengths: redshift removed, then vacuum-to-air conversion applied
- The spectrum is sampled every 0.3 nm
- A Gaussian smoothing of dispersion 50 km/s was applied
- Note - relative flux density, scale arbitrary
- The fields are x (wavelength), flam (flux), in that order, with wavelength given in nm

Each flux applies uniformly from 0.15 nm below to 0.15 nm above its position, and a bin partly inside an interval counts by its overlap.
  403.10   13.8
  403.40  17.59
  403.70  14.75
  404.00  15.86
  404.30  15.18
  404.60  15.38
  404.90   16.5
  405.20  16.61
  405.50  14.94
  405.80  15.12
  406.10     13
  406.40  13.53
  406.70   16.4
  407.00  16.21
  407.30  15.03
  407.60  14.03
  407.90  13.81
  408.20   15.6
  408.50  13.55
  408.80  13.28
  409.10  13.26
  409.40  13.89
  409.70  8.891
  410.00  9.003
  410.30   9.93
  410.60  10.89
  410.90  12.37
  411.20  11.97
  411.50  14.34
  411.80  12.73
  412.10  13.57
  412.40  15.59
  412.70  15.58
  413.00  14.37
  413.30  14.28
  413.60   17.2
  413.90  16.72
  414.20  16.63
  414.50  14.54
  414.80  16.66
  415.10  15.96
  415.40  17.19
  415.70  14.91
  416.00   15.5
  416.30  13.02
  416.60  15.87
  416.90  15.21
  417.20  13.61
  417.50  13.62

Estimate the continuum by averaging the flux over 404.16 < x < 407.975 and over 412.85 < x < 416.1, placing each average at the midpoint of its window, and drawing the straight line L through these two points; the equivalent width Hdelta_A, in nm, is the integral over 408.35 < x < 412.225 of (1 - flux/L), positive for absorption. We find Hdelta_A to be 0.836 nm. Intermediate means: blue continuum 15.1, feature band 12.1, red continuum 15.8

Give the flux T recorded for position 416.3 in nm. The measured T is 13.02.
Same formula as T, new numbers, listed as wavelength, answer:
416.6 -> 15.87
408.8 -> 13.28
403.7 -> 14.75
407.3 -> 15.03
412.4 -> 15.59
